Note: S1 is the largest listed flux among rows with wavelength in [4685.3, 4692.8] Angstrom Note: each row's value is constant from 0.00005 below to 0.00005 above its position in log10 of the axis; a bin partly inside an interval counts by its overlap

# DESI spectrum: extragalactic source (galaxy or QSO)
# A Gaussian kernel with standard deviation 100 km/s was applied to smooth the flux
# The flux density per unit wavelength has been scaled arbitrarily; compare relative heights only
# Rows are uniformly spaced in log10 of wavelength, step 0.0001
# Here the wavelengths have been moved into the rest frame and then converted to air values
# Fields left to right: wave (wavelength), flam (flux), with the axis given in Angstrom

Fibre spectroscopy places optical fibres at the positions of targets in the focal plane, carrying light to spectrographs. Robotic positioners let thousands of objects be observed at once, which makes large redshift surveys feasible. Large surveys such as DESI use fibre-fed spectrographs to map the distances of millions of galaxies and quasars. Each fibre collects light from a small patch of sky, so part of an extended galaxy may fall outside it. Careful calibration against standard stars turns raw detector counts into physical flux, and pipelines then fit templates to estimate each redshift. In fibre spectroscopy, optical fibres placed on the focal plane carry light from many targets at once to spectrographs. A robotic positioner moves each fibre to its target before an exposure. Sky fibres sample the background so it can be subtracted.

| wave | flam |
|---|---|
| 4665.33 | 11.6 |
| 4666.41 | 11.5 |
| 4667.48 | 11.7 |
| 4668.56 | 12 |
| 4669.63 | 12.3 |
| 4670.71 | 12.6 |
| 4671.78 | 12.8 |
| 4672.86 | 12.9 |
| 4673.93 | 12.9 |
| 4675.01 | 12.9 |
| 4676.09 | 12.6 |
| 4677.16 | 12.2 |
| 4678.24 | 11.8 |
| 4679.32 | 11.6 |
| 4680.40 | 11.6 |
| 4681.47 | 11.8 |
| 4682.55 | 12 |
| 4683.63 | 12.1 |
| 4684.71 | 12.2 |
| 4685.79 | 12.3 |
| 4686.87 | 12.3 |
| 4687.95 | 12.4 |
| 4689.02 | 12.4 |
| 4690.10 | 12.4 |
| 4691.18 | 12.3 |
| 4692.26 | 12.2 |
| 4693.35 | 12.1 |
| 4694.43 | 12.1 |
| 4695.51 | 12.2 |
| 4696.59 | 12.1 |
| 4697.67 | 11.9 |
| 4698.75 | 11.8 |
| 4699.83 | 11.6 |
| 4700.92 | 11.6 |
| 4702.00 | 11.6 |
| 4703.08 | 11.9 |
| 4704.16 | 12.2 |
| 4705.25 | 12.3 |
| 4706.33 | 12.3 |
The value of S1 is 12.4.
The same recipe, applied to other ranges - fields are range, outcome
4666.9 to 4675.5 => 12.9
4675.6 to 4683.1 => 12.6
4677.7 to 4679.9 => 11.8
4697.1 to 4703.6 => 11.9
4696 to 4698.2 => 12.1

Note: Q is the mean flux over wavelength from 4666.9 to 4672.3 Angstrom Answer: 12.3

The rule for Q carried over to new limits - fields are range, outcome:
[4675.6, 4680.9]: 12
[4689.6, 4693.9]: 12.2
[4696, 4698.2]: 12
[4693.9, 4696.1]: 12.2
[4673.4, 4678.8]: 12.5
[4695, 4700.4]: 11.9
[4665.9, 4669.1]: 11.8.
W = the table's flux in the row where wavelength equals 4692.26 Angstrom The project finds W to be 12.2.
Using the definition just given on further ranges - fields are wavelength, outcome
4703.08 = 11.9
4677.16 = 12.2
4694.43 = 12.1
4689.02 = 12.4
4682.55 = 12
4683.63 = 12.1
